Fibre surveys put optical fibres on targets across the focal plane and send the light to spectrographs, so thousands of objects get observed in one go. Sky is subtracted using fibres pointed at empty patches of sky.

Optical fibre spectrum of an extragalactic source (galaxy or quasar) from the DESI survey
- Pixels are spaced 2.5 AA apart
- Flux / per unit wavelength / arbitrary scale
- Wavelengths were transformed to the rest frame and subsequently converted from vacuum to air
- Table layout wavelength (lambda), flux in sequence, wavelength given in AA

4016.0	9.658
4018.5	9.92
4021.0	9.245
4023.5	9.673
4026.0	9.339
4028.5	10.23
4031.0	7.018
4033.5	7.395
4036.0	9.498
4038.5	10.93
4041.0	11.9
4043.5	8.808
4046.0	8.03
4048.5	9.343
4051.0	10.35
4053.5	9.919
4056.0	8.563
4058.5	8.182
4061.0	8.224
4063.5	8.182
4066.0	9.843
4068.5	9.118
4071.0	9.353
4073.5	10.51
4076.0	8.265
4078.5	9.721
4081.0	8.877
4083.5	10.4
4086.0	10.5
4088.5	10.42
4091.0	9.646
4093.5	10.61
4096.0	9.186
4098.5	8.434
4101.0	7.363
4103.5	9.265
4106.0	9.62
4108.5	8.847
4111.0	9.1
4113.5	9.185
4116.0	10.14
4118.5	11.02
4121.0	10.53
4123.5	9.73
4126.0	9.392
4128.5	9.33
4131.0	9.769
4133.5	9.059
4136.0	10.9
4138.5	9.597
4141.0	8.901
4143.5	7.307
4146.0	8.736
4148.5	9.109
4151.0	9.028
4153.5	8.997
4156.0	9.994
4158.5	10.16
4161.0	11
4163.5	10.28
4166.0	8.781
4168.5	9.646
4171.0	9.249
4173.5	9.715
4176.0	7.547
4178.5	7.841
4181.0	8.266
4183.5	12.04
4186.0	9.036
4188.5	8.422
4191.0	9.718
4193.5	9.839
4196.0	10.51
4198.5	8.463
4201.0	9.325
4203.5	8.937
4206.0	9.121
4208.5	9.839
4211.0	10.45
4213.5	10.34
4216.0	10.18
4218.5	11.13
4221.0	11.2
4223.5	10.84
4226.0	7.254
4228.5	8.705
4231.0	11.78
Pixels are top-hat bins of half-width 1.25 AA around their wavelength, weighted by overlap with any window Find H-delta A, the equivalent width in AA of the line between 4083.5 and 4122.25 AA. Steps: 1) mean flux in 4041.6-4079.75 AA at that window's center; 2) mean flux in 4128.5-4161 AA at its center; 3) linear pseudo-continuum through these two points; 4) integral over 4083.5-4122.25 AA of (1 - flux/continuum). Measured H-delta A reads -1.53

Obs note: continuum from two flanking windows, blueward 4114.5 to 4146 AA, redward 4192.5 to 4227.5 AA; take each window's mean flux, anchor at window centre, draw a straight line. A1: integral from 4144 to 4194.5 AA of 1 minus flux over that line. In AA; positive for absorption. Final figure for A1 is 1.9 AA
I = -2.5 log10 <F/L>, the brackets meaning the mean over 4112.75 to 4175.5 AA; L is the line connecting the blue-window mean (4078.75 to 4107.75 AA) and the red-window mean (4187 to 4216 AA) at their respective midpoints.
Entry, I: 0.00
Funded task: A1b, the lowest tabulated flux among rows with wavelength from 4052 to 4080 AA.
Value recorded 8.182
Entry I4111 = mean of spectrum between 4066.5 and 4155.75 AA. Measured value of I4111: 9.44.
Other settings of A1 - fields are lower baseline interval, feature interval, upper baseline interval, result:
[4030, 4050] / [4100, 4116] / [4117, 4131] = 1.3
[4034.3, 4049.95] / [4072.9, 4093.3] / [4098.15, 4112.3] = -1.6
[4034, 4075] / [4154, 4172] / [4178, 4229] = -0.5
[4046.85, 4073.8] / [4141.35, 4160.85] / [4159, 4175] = 1.1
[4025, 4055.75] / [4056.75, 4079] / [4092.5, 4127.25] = 0.9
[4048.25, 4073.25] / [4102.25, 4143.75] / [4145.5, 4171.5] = -0.6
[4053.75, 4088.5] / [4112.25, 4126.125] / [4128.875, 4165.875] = -1.0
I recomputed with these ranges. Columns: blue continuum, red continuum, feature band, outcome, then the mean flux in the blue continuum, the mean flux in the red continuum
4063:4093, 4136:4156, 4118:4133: -0.08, 9.63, 9.02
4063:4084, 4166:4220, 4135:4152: 0.05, 9.37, 9.5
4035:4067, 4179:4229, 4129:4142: -0.01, 9.36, 9.67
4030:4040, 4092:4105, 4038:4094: -0.07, 8.83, 9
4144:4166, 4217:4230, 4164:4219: 0.03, 9.53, 9.87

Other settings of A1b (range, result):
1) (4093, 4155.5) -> 7.307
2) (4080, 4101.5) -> 7.363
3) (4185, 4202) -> 8.422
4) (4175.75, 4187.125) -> 7.547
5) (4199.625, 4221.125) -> 8.937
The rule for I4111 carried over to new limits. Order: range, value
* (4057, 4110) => 9.26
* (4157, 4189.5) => 9.4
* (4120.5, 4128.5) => 9.74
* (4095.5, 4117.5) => 9.03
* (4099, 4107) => 8.69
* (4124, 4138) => 9.69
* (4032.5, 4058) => 9.46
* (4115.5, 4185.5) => 9.49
